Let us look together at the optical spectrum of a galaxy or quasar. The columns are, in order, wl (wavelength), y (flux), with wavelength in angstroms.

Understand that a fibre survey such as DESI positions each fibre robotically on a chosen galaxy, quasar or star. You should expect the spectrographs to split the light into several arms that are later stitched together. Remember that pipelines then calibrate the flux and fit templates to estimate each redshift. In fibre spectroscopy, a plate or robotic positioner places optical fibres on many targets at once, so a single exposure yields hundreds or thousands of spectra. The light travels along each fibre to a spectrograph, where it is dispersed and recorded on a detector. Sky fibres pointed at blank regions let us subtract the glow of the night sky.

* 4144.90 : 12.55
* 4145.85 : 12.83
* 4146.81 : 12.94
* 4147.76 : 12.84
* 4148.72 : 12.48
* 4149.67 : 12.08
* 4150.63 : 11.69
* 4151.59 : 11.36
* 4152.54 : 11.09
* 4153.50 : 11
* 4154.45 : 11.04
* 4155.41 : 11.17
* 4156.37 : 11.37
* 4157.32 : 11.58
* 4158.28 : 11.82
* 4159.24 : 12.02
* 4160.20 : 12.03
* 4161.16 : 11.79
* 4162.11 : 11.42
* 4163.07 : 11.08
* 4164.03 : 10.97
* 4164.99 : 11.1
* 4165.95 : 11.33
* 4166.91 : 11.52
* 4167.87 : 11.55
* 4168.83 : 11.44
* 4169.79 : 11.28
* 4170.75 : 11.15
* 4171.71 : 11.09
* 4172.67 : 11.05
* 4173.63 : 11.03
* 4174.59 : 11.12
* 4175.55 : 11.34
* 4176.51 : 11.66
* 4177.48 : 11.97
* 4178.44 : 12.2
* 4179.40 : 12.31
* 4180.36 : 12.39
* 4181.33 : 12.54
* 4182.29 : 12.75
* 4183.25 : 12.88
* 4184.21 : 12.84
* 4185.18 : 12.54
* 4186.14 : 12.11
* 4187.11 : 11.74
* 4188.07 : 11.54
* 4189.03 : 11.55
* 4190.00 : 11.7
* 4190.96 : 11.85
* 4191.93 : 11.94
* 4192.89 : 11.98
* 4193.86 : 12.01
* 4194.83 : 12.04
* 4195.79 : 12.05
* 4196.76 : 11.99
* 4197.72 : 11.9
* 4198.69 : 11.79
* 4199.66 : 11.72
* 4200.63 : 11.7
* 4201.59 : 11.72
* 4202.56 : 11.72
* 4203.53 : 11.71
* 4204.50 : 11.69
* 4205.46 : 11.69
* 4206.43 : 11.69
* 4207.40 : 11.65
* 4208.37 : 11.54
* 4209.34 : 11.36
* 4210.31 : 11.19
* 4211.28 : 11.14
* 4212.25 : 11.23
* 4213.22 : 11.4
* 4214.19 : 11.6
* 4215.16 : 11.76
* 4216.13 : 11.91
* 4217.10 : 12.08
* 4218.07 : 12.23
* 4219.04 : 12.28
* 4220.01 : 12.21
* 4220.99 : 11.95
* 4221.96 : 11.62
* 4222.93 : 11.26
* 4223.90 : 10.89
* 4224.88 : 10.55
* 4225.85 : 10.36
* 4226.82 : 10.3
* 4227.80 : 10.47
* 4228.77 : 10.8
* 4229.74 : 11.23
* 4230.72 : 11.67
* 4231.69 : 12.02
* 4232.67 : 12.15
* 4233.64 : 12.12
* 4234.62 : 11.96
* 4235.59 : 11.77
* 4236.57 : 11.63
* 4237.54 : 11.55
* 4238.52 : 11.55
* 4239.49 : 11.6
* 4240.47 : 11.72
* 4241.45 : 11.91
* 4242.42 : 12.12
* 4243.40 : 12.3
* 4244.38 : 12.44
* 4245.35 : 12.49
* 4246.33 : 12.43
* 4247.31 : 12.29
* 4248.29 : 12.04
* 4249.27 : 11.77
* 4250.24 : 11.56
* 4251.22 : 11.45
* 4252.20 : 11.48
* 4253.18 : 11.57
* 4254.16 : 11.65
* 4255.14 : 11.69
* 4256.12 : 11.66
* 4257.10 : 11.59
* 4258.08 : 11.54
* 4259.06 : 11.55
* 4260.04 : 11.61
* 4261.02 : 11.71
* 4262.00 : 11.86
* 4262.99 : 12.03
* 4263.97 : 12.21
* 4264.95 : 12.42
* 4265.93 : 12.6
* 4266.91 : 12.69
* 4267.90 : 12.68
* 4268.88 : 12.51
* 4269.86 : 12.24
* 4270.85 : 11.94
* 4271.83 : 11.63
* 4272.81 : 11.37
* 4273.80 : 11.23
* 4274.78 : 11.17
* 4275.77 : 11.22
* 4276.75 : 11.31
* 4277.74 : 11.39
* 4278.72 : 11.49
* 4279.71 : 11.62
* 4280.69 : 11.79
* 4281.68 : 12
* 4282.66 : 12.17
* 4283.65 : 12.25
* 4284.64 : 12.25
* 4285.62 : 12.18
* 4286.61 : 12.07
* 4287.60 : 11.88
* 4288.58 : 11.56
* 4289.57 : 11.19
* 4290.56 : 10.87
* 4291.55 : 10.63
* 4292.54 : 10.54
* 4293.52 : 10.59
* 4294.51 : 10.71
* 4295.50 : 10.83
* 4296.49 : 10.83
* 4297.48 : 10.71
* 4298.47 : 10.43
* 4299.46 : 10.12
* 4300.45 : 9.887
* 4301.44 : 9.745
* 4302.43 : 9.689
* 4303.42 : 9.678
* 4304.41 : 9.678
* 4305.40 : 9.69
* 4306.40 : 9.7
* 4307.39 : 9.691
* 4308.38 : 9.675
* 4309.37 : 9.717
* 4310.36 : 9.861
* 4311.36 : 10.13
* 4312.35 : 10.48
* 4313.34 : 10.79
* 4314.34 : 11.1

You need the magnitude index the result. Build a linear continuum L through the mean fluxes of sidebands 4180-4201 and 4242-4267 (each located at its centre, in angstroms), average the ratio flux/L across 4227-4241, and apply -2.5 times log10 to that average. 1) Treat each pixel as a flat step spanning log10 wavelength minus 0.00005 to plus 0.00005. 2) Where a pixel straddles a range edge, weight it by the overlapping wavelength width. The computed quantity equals 0.04 mag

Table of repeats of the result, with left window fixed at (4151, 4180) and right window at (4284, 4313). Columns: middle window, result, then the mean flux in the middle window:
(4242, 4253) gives -0.11 mag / 12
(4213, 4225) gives -0.06 mag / 11.7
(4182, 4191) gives -0.08 mag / 12.2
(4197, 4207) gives -0.05 mag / 11.7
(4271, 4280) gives -0.07 mag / 11.4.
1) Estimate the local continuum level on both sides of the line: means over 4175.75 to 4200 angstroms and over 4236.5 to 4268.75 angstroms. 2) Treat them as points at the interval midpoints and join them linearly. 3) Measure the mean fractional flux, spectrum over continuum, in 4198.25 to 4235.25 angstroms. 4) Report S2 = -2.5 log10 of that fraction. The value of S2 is 0.04 mag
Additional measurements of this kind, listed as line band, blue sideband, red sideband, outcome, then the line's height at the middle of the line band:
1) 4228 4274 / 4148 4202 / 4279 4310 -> -0.07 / 11.1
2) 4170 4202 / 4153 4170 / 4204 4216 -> -0.04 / 11.5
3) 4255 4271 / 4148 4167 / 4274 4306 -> -0.09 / 11.1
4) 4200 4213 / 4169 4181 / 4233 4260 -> 0.01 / 11.7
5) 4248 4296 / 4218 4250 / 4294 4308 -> -0.09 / 10.8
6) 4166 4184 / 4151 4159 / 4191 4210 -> -0.02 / 11.5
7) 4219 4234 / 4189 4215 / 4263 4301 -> 0.03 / 11.6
